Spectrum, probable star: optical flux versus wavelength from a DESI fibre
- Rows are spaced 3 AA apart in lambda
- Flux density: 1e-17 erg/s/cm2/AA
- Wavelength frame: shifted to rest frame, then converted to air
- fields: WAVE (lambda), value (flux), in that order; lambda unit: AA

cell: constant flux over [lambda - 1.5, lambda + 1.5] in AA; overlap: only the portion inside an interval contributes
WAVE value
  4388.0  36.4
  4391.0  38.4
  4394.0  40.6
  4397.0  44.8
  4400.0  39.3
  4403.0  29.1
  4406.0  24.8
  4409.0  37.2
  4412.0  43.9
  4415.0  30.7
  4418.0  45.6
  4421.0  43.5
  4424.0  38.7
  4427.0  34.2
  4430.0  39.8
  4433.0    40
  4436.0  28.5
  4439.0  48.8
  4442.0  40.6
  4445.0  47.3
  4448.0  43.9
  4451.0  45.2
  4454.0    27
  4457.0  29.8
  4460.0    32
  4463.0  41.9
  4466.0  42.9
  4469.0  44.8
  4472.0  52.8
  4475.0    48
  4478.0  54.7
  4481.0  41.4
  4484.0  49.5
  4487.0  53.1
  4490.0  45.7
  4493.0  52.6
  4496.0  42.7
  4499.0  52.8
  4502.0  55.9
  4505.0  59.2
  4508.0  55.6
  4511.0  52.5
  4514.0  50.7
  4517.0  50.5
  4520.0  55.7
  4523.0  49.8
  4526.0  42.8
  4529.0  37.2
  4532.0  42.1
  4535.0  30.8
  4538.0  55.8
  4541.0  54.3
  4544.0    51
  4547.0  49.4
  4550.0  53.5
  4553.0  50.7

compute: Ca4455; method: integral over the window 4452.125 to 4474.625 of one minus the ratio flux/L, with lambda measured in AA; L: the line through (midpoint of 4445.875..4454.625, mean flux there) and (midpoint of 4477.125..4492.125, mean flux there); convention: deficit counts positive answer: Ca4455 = 2.36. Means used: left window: 40.5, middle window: 39.3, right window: 48.8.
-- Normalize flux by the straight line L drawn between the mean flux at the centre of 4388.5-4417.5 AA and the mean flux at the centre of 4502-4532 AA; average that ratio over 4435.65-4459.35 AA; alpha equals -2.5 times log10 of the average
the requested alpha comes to 0.08 mag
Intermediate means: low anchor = 36.8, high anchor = 50.3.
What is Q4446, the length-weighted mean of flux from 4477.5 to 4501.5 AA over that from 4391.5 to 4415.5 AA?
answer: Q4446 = 1.3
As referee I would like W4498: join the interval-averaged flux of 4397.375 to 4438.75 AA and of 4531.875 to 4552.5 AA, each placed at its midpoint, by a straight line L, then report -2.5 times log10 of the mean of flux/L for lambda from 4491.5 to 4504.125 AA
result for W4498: -0.16 mag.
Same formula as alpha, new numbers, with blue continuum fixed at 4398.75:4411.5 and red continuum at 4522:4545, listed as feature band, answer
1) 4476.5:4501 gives -0.20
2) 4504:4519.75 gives -0.24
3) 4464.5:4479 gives -0.22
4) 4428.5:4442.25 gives -0.09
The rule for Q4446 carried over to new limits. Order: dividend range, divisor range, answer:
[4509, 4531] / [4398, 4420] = 1.34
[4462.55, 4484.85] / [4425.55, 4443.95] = 1.21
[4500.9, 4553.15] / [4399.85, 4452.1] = 1.28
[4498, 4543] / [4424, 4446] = 1.25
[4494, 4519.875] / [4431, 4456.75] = 1.33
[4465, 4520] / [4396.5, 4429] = 1.36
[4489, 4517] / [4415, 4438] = 1.36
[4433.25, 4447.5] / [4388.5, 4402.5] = 1.04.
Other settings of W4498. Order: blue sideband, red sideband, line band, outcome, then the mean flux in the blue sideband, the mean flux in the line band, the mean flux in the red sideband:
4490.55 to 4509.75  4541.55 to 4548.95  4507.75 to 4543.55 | 0.082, 52.8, 48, 50.9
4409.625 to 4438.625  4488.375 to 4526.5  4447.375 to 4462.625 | 0.215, 38.7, 35.6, 51.5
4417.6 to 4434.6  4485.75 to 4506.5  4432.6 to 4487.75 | 0.075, 39.9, 42.7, 51.7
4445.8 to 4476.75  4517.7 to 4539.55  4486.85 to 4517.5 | -0.191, 41.1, 51.9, 45.1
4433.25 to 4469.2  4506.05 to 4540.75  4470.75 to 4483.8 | -0.162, 39.2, 49.2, 48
